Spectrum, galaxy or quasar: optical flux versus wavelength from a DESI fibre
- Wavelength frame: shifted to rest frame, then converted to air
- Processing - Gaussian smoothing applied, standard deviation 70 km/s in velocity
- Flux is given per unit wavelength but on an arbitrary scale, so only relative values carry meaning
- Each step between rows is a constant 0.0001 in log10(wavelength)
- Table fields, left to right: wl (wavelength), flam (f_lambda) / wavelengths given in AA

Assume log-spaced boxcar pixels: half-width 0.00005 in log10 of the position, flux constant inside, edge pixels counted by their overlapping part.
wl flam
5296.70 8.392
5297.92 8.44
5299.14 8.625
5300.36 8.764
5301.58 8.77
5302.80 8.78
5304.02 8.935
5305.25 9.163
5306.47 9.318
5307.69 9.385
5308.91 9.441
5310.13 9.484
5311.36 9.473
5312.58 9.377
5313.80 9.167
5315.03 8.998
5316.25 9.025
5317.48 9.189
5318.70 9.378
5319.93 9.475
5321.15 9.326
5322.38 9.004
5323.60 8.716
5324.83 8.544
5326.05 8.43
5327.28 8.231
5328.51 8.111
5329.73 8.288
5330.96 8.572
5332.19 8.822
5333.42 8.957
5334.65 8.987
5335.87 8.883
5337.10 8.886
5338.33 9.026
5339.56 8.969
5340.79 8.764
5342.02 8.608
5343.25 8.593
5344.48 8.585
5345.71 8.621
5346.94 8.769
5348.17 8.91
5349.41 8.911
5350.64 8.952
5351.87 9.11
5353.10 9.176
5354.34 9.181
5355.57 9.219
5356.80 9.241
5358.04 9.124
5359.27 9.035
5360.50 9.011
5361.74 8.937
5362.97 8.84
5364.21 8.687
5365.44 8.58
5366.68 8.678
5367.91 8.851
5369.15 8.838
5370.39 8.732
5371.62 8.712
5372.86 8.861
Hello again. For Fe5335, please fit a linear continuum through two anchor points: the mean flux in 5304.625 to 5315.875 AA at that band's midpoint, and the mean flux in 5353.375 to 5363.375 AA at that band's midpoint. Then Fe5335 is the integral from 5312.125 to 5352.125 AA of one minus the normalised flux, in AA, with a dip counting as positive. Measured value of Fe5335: 1.5 AA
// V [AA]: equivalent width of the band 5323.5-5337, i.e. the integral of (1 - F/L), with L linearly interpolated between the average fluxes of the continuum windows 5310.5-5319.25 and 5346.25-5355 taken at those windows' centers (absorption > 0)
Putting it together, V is 0.8 AA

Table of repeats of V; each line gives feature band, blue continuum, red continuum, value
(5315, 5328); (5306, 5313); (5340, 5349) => 0.3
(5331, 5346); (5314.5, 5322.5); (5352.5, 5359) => 0.6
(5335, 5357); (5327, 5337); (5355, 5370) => -0.4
